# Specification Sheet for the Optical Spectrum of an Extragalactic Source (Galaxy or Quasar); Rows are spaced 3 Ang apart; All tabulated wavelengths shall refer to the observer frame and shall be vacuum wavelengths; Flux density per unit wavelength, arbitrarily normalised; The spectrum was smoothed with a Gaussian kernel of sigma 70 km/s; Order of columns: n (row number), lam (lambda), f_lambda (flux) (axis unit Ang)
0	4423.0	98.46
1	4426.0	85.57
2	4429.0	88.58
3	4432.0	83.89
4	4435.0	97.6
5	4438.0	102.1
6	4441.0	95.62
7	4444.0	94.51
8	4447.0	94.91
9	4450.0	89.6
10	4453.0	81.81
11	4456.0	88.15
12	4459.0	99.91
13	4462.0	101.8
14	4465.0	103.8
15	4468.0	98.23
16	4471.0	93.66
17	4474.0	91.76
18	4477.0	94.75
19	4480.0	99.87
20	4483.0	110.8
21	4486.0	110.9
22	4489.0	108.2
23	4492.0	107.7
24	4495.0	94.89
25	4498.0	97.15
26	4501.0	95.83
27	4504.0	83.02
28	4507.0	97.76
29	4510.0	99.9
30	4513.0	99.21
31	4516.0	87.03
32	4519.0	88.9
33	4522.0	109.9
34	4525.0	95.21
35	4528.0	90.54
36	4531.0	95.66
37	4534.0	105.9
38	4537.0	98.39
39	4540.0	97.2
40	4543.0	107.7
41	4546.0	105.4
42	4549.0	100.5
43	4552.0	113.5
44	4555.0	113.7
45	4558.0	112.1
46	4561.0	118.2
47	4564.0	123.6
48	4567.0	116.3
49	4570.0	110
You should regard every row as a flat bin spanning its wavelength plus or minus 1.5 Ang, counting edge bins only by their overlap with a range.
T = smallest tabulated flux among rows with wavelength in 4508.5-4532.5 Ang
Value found 87.03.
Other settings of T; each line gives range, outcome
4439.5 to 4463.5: 81.81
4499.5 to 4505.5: 83.02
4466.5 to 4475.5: 91.76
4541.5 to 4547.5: 105.4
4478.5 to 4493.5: 99.87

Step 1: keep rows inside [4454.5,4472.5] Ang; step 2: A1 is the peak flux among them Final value 103.8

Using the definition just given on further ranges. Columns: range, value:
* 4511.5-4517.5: 99.21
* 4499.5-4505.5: 95.83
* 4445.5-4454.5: 94.91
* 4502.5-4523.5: 109.9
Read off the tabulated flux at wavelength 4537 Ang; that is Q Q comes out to 98.39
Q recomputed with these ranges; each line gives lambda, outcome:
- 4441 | 95.62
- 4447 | 94.91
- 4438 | 102.1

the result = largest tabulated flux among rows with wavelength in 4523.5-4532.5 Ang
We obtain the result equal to 95.66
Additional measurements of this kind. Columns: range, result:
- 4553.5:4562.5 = 118.2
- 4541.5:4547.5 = 107.7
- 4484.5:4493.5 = 110.9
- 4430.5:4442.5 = 102.1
